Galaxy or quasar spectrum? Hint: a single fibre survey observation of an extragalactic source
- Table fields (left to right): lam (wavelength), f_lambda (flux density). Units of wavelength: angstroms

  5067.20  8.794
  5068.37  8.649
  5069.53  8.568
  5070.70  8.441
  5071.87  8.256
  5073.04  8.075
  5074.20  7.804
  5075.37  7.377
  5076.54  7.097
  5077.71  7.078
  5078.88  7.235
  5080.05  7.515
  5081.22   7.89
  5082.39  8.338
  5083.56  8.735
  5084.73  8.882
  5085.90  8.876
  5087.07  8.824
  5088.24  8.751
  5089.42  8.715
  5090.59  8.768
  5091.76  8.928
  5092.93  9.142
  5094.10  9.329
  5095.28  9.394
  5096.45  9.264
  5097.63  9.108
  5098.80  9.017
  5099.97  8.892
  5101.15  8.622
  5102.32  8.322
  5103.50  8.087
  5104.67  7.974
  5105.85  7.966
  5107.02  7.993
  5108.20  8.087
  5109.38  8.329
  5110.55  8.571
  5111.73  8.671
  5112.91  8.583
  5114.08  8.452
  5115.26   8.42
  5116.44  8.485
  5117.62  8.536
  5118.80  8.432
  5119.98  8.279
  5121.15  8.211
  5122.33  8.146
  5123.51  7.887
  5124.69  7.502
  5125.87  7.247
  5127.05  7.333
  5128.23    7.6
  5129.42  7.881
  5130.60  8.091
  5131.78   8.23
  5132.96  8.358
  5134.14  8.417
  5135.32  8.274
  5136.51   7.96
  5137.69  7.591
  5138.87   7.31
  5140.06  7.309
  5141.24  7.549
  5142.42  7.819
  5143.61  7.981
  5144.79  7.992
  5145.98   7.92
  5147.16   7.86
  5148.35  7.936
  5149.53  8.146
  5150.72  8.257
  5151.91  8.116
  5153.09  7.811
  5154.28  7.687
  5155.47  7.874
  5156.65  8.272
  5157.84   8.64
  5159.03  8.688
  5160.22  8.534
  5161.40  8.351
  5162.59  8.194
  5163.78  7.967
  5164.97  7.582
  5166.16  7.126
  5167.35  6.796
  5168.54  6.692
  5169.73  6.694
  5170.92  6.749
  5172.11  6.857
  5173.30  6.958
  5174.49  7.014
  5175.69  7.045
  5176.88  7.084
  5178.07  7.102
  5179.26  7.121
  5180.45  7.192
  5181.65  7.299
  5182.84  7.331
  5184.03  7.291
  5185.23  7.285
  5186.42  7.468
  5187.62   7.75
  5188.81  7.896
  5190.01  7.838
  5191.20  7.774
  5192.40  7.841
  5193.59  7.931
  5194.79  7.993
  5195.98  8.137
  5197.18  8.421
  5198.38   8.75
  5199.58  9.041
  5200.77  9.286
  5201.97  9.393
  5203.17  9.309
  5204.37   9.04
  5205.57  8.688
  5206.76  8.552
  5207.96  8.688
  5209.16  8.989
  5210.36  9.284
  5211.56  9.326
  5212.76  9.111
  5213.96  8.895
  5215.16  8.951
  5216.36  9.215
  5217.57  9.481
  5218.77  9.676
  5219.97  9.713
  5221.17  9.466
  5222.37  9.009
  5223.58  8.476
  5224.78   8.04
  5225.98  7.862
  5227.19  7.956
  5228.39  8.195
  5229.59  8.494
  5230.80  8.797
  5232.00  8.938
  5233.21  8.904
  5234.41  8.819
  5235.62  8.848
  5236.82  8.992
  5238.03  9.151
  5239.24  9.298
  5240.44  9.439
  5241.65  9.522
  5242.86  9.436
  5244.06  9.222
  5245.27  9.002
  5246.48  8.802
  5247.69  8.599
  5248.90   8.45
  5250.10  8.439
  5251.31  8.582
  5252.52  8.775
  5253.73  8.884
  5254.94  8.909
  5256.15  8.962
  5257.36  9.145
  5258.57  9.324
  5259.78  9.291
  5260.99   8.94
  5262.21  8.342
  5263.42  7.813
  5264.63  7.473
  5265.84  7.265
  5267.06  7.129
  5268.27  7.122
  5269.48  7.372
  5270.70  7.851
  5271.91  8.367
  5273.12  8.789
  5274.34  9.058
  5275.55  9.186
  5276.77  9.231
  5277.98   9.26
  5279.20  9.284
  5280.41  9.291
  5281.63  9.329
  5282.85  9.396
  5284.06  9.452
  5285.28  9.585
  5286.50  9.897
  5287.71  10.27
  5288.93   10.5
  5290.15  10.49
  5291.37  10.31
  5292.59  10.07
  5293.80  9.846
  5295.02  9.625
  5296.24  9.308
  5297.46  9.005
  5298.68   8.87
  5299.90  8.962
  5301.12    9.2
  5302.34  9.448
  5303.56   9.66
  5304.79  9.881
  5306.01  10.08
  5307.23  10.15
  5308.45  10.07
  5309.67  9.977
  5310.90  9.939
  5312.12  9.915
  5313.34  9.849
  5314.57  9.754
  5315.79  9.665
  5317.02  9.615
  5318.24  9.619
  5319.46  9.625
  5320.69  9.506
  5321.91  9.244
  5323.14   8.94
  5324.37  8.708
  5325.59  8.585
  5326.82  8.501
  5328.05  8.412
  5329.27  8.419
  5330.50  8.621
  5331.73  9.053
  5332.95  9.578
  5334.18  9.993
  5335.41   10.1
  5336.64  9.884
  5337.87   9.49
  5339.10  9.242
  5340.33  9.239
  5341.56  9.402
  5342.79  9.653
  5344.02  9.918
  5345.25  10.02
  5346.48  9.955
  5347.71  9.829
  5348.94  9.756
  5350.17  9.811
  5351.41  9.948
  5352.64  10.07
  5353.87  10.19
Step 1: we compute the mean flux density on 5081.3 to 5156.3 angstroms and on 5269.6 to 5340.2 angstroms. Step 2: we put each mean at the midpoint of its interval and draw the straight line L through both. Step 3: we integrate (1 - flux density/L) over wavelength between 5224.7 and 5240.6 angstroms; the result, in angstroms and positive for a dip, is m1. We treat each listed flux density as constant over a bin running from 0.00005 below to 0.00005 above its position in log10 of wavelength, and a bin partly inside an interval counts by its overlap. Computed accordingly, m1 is 0.49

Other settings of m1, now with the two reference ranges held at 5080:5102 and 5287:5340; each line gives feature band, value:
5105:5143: 3.7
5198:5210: 0.3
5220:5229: 0.7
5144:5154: 1.1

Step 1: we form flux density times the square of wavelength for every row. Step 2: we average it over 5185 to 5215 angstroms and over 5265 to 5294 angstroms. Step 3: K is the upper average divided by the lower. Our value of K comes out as 1.1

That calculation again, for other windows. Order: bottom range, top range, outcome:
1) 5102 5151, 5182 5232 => 1.10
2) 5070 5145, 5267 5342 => 1.23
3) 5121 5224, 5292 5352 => 1.25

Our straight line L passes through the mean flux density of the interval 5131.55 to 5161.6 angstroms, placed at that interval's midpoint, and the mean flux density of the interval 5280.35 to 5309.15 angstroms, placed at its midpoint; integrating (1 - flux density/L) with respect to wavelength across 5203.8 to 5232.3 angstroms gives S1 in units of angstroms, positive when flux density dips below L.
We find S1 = -0.1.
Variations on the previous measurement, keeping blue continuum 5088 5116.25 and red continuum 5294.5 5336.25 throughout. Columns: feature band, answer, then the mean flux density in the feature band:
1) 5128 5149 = 2.08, 7.9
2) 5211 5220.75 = -0.27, 9.3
